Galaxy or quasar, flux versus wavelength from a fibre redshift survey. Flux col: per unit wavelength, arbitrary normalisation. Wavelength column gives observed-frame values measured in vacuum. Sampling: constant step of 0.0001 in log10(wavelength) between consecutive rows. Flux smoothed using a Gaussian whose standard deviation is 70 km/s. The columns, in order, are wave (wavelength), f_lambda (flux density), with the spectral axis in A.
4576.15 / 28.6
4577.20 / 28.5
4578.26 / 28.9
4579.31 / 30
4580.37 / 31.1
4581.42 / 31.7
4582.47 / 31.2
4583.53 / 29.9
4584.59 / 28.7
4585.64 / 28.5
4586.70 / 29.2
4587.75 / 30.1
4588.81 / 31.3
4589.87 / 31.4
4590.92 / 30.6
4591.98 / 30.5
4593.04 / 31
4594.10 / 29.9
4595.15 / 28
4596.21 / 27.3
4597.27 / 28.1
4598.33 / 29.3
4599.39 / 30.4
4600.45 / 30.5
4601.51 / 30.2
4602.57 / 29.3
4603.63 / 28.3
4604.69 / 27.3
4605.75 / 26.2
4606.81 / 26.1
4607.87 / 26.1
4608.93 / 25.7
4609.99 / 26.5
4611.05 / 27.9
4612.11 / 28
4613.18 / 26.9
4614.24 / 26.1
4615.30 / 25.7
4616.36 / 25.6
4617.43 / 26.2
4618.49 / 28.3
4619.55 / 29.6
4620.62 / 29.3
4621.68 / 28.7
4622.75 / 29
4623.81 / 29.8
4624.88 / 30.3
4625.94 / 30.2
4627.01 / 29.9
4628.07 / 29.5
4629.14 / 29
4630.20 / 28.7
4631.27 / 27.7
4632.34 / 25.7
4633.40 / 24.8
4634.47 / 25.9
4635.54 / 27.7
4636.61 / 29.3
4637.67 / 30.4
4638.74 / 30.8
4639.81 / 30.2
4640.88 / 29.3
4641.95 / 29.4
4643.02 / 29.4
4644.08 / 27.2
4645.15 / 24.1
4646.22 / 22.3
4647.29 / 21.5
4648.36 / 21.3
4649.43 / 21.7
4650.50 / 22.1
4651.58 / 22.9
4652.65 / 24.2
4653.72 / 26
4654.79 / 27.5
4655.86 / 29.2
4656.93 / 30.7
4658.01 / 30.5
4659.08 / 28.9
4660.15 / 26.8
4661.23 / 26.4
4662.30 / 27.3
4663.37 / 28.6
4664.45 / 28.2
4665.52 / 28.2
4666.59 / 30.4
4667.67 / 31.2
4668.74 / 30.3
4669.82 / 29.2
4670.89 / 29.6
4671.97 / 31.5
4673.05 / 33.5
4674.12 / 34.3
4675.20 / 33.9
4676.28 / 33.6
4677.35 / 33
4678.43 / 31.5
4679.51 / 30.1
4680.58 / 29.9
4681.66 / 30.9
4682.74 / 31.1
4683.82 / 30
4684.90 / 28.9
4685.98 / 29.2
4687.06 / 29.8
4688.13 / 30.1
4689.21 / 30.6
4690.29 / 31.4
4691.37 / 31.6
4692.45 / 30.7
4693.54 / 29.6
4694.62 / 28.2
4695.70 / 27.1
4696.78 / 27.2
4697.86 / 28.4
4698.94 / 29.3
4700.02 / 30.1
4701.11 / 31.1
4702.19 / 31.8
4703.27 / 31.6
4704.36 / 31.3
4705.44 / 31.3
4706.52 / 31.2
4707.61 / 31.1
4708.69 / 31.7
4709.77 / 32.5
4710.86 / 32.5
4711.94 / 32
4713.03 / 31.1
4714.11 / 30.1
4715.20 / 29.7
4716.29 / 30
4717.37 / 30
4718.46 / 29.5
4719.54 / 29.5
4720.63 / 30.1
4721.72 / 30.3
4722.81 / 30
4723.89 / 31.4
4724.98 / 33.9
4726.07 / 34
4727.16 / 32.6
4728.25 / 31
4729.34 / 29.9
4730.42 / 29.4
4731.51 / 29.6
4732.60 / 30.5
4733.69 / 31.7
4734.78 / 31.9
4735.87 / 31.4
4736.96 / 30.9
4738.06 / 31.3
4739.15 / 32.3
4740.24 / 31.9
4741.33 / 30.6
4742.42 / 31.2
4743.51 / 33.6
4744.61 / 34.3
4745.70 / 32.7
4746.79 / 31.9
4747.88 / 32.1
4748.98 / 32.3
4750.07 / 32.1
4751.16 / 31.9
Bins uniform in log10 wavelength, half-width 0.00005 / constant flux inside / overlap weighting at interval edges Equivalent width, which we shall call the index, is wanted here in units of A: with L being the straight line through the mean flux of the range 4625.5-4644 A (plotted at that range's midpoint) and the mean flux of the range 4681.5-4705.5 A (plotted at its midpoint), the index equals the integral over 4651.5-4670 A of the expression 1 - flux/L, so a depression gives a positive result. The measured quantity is 0.6 A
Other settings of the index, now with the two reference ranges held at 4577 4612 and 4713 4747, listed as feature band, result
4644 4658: 2.4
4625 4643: 0.6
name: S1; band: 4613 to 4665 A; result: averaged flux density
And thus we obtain 27.4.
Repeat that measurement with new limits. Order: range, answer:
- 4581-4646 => 28.6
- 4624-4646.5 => 28.3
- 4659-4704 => 30.1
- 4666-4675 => 31.3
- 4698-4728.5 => 31.1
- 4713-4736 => 30.8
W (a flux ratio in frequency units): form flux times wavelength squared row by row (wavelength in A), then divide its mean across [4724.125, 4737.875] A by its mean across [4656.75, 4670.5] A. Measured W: 1.1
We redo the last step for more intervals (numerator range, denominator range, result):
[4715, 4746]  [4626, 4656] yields 1.21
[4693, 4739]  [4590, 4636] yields 1.14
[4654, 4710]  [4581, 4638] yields 1.09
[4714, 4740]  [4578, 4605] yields 1.10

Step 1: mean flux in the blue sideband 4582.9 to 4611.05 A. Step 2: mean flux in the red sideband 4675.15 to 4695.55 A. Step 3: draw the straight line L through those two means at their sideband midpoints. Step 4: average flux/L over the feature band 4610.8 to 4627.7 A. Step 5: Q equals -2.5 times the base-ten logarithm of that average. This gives 0.04 mag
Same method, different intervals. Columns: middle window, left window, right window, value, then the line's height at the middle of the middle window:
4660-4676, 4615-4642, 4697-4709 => -0.01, 29.7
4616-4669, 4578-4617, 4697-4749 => 0.07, 29.6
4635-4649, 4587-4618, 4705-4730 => 0.08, 29.3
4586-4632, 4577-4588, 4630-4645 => 0.02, 29.1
